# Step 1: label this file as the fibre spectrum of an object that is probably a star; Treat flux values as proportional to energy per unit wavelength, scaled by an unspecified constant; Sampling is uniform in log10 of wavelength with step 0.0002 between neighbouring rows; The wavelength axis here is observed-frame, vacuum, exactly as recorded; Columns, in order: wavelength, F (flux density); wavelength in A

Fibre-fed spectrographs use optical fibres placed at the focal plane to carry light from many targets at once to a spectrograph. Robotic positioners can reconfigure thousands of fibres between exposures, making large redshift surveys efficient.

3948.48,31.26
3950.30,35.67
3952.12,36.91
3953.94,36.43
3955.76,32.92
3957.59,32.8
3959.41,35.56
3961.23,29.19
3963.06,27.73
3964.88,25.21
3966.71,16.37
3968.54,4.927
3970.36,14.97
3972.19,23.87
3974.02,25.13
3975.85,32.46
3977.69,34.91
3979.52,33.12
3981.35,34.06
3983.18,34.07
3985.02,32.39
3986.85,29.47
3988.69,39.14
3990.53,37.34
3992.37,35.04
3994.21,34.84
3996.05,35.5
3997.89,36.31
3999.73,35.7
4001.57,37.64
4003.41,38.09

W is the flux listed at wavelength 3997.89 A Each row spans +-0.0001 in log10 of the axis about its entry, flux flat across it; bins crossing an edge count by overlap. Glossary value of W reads 36.31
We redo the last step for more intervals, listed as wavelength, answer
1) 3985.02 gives 32.39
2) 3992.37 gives 35.04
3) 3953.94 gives 36.43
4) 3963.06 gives 27.73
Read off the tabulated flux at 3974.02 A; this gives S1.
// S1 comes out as 25.13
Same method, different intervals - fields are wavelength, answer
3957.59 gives 32.8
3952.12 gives 36.91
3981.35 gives 34.06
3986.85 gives 29.47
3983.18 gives 34.07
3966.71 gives 16.37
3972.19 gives 23.87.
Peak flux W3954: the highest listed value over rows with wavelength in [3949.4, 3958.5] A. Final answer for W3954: 36.91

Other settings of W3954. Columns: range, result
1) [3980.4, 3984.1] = 34.07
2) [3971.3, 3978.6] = 34.91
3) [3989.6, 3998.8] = 37.34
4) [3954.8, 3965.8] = 35.56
